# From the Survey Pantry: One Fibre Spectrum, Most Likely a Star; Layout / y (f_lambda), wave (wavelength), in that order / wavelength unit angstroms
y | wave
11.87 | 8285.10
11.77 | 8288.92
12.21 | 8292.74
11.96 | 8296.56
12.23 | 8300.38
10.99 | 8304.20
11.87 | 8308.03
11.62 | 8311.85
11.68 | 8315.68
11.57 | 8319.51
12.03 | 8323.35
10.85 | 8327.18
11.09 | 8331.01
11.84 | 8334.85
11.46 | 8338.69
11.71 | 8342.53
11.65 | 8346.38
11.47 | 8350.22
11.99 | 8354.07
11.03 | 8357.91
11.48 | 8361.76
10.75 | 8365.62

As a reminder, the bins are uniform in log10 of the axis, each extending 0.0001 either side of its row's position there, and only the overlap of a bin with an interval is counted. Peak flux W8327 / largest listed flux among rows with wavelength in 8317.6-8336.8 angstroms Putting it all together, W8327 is 12.03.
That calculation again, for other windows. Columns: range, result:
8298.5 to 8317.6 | 12.23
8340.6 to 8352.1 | 11.71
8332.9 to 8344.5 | 11.84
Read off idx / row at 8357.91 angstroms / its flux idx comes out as 11.03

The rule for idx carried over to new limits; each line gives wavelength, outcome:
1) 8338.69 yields 11.46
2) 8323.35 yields 12.03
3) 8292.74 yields 12.21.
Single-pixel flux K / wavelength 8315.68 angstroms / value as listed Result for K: 11.68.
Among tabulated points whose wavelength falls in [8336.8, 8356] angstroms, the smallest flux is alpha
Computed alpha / 11.46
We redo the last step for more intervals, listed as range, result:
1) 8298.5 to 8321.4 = 10.99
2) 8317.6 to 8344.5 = 10.85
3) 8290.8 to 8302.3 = 11.96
